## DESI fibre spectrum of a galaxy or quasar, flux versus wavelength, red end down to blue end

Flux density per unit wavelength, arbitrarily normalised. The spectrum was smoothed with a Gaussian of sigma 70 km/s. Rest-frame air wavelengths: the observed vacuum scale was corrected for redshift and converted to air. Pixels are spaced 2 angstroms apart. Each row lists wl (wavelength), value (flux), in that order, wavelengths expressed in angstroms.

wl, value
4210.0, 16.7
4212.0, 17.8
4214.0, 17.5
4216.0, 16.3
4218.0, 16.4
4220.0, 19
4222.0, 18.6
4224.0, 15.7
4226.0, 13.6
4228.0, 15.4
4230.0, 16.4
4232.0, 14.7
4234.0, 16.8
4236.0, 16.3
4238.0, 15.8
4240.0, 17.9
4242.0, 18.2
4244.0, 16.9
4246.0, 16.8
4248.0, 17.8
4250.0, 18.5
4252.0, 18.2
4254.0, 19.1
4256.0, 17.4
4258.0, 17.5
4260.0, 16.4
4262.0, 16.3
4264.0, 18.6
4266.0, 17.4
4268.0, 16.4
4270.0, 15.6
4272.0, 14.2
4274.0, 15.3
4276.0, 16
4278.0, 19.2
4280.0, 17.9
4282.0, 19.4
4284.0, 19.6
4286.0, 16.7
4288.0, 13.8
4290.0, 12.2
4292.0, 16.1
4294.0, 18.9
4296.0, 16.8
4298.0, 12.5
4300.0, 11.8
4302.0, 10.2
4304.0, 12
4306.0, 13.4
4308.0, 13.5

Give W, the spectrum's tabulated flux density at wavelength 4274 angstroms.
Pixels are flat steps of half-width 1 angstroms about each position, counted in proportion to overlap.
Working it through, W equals 15.3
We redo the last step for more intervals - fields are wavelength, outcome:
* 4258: 17.5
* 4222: 18.6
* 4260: 16.4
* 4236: 16.3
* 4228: 15.4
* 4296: 16.8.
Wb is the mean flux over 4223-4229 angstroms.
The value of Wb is 14.9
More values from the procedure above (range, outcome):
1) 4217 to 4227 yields 16.7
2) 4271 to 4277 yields 15.2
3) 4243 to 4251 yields 17.5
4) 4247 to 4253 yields 18.2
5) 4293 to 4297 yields 17.9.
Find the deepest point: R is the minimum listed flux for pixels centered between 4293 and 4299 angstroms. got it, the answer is 12.5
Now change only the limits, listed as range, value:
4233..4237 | 16.3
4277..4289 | 13.8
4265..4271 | 15.6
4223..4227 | 13.6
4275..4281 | 16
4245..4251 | 16.8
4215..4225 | 15.7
